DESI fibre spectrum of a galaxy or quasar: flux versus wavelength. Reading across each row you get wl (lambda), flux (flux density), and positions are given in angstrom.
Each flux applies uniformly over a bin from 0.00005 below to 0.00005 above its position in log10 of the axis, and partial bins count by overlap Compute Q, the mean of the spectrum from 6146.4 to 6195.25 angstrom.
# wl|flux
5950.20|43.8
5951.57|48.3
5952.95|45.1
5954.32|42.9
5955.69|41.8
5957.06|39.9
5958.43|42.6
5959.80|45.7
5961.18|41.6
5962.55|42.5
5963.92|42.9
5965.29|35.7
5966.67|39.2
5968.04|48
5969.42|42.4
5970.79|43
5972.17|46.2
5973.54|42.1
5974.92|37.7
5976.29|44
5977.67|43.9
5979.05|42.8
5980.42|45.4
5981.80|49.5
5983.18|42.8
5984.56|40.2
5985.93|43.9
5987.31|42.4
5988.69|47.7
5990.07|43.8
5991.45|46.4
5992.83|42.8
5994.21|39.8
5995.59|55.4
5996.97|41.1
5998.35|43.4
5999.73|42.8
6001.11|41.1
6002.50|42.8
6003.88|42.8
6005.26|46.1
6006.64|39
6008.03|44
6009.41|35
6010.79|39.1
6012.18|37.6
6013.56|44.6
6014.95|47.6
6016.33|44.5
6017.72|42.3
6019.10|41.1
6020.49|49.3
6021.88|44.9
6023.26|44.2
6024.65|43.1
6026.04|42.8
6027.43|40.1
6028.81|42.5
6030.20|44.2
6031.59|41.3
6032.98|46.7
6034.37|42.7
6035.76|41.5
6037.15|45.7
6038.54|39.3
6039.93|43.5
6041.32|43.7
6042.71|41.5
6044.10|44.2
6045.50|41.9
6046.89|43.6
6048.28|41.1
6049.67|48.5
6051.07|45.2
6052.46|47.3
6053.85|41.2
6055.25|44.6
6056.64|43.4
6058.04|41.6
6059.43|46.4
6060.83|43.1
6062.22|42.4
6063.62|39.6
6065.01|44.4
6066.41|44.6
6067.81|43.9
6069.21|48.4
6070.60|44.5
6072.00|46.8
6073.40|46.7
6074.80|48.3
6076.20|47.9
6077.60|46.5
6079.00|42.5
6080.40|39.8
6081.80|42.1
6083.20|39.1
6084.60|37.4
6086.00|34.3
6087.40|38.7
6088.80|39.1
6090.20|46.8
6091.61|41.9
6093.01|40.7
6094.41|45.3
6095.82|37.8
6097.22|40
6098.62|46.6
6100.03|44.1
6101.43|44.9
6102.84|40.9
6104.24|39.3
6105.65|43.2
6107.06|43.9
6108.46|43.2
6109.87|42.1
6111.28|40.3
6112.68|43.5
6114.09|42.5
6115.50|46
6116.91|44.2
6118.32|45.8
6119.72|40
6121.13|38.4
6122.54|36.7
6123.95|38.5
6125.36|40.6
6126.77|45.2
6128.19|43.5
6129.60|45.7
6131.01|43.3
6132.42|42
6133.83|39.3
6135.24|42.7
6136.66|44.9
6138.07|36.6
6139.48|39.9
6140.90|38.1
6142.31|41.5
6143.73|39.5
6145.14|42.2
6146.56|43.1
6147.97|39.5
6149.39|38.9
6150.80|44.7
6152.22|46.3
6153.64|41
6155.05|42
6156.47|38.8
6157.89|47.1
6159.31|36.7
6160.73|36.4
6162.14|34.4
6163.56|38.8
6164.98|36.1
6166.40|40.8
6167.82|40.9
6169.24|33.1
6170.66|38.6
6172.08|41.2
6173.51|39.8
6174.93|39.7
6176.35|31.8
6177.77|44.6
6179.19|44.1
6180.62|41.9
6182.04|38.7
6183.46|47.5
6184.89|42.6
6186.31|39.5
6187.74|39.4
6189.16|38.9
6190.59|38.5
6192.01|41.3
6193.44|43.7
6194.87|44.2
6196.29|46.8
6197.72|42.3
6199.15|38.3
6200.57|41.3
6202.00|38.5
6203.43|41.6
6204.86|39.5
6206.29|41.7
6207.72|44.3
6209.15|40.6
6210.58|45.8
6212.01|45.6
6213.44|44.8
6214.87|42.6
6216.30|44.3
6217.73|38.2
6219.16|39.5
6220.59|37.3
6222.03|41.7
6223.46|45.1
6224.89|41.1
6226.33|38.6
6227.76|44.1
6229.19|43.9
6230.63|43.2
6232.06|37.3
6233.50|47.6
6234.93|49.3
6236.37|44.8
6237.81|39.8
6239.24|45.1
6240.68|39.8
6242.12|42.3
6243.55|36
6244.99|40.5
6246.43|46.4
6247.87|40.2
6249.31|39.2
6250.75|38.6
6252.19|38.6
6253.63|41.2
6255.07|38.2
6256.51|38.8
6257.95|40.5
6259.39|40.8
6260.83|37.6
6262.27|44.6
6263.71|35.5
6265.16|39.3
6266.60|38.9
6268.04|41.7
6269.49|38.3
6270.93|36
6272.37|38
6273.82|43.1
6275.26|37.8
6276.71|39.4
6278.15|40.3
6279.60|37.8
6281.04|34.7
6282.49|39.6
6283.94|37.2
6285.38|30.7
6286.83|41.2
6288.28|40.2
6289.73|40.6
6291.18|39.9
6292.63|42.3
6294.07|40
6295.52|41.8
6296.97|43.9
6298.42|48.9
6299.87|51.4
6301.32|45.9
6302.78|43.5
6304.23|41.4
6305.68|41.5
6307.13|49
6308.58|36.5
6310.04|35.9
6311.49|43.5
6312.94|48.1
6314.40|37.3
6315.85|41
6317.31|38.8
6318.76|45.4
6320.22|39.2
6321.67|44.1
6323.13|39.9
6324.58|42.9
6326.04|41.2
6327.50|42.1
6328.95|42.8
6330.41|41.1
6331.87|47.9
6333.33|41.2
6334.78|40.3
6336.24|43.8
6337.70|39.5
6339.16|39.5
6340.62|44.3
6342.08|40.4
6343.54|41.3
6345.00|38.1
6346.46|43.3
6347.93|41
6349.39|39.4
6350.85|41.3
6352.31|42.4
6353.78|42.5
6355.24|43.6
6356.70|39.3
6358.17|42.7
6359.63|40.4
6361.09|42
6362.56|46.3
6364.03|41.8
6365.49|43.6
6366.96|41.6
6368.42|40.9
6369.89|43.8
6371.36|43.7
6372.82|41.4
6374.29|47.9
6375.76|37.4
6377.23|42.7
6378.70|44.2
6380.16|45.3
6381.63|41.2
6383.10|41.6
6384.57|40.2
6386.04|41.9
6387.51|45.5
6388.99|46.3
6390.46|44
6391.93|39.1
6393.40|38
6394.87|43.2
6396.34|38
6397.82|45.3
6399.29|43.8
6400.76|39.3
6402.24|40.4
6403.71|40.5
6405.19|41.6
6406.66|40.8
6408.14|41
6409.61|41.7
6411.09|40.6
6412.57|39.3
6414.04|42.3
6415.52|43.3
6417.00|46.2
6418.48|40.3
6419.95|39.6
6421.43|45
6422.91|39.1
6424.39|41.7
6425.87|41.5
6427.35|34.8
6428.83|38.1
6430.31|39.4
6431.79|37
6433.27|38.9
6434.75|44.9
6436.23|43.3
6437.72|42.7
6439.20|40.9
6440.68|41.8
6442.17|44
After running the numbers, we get 40.4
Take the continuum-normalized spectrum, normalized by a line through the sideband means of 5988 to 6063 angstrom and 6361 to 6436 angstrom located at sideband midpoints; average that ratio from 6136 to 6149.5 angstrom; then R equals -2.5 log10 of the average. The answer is 0.062 mag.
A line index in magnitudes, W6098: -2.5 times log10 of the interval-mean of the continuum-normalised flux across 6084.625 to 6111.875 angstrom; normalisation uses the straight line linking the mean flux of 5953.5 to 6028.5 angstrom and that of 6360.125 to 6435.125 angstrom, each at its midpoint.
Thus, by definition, 0.03 mag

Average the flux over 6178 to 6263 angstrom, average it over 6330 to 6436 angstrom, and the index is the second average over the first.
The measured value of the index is 1.0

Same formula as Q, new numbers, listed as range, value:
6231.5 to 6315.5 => 40.8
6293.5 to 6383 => 42.3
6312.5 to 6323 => 41.7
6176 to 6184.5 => 41.9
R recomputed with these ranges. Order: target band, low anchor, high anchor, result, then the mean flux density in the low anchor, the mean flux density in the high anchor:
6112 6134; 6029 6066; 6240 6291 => -0.008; 43.4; 39.2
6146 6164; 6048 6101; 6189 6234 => 0.049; 43.3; 42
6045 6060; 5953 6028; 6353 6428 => -0.030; 43.1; 41.9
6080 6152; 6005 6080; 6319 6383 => 0.043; 43.6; 42.1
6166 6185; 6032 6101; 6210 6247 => 0.063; 43.2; 42.5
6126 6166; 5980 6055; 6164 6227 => 0.019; 43.4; 41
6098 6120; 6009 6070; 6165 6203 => -0.030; 43.3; 40.6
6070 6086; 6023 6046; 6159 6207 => -0.033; 42.8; 40.1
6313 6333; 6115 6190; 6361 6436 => -0.015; 40.8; 41.7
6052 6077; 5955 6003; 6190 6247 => -0.046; 43.2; 42.2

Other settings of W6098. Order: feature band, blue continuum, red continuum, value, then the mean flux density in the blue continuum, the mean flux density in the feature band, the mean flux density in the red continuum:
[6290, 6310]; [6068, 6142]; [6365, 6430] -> -0.032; 42.3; 43.2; 41.7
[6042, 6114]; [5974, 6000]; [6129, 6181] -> -0.025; 44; 43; 40.4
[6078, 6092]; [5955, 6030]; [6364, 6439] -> 0.065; 43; 40.3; 41.7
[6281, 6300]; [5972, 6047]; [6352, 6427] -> 0.041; 43.2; 40.8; 42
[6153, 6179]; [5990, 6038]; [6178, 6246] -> 0.085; 43.2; 39.1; 42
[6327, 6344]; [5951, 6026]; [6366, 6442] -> -0.004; 43.2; 42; 41.6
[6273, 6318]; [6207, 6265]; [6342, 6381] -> 0.021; 41.6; 41.1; 42.2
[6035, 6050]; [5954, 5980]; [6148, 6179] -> -0.043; 42.4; 43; 39.7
